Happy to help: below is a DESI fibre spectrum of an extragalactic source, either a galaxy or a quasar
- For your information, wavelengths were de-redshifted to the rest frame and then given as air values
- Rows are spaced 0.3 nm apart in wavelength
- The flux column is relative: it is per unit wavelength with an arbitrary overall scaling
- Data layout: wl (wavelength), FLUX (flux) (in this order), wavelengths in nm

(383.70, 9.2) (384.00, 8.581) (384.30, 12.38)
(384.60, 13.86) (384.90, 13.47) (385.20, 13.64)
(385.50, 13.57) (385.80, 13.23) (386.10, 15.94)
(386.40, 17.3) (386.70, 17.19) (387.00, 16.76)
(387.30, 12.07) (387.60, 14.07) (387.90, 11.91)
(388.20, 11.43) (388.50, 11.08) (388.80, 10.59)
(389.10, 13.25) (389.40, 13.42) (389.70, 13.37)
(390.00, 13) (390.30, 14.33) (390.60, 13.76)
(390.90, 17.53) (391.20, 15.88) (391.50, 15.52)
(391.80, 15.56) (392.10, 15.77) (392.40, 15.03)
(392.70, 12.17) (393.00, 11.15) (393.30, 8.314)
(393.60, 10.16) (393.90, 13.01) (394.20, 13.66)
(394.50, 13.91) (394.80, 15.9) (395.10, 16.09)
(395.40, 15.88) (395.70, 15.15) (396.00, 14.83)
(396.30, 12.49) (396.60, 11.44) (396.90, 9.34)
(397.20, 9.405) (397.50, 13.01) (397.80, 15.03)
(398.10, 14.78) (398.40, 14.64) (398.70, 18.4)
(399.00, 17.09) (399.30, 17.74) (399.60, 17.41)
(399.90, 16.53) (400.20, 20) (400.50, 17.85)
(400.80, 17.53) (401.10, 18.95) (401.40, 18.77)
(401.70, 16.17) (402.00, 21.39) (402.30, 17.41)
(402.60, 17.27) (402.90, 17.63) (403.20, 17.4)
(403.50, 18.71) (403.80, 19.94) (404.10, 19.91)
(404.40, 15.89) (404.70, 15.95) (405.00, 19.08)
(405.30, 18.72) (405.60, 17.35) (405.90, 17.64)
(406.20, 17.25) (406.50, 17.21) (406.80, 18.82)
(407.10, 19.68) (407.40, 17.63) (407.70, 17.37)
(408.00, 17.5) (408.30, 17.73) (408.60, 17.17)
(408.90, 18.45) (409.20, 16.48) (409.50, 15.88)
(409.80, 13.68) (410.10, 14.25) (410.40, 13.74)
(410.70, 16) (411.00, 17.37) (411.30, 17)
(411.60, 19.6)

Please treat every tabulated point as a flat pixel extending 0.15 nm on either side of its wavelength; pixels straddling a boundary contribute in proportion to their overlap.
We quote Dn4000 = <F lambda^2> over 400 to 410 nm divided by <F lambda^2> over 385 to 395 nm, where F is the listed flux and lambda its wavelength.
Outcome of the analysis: 1.40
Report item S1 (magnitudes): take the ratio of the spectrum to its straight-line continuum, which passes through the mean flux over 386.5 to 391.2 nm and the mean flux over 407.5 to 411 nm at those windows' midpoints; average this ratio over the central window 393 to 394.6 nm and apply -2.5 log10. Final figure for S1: 0.22 mag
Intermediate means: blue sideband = 13.7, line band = 11.7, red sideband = 16.3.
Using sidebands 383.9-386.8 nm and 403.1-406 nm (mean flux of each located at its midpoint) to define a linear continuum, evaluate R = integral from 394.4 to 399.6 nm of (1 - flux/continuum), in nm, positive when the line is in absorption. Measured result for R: 0.62 nm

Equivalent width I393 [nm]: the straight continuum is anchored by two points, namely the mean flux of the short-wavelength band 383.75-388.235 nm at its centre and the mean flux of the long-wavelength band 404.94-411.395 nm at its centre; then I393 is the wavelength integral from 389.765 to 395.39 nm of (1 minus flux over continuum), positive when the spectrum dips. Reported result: 0.26 nm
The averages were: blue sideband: 13.7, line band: 14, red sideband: 17.1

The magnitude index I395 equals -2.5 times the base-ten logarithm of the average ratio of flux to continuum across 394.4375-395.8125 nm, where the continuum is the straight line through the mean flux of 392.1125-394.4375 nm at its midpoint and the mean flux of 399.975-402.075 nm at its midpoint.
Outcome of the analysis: -0.13 mag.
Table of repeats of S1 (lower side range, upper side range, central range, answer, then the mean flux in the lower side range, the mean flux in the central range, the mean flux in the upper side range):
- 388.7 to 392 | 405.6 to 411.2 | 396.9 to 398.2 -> 0.22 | 14.3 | 12.6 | 16.9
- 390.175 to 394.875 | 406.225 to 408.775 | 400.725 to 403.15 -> -0.11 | 13.8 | 18.1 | 17.9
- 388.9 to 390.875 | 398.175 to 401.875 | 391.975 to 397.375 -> 0.19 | 13.7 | 13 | 17.6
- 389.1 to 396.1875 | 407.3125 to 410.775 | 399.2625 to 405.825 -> -0.17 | 14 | 18.1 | 16.3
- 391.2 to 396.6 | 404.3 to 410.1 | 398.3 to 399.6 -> -0.13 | 13.8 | 17.1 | 17.3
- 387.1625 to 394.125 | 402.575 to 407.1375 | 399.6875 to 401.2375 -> -0.10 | 13.2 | 18.1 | 18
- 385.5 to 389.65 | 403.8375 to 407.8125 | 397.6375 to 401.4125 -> -0.05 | 13.7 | 17.2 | 17.9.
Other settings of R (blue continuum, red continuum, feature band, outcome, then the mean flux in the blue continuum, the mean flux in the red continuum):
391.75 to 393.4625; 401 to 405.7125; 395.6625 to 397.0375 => 0.20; 12.8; 18.2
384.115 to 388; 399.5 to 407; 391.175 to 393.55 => 0.33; 14.2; 18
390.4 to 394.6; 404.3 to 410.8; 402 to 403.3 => -0.16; 13.7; 17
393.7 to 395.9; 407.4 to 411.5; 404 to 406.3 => -0.25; 14.7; 16.4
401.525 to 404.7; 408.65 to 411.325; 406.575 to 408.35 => -0.15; 18.1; 15.9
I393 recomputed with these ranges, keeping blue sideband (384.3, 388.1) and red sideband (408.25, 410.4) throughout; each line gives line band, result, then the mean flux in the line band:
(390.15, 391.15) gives -0.04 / 15.3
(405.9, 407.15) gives -0.18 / 18.1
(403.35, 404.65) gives -0.23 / 18.4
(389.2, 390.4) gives 0.09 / 13.5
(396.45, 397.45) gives 0.31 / 10.4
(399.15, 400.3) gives -0.19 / 17.8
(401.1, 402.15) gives -0.23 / 18.8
